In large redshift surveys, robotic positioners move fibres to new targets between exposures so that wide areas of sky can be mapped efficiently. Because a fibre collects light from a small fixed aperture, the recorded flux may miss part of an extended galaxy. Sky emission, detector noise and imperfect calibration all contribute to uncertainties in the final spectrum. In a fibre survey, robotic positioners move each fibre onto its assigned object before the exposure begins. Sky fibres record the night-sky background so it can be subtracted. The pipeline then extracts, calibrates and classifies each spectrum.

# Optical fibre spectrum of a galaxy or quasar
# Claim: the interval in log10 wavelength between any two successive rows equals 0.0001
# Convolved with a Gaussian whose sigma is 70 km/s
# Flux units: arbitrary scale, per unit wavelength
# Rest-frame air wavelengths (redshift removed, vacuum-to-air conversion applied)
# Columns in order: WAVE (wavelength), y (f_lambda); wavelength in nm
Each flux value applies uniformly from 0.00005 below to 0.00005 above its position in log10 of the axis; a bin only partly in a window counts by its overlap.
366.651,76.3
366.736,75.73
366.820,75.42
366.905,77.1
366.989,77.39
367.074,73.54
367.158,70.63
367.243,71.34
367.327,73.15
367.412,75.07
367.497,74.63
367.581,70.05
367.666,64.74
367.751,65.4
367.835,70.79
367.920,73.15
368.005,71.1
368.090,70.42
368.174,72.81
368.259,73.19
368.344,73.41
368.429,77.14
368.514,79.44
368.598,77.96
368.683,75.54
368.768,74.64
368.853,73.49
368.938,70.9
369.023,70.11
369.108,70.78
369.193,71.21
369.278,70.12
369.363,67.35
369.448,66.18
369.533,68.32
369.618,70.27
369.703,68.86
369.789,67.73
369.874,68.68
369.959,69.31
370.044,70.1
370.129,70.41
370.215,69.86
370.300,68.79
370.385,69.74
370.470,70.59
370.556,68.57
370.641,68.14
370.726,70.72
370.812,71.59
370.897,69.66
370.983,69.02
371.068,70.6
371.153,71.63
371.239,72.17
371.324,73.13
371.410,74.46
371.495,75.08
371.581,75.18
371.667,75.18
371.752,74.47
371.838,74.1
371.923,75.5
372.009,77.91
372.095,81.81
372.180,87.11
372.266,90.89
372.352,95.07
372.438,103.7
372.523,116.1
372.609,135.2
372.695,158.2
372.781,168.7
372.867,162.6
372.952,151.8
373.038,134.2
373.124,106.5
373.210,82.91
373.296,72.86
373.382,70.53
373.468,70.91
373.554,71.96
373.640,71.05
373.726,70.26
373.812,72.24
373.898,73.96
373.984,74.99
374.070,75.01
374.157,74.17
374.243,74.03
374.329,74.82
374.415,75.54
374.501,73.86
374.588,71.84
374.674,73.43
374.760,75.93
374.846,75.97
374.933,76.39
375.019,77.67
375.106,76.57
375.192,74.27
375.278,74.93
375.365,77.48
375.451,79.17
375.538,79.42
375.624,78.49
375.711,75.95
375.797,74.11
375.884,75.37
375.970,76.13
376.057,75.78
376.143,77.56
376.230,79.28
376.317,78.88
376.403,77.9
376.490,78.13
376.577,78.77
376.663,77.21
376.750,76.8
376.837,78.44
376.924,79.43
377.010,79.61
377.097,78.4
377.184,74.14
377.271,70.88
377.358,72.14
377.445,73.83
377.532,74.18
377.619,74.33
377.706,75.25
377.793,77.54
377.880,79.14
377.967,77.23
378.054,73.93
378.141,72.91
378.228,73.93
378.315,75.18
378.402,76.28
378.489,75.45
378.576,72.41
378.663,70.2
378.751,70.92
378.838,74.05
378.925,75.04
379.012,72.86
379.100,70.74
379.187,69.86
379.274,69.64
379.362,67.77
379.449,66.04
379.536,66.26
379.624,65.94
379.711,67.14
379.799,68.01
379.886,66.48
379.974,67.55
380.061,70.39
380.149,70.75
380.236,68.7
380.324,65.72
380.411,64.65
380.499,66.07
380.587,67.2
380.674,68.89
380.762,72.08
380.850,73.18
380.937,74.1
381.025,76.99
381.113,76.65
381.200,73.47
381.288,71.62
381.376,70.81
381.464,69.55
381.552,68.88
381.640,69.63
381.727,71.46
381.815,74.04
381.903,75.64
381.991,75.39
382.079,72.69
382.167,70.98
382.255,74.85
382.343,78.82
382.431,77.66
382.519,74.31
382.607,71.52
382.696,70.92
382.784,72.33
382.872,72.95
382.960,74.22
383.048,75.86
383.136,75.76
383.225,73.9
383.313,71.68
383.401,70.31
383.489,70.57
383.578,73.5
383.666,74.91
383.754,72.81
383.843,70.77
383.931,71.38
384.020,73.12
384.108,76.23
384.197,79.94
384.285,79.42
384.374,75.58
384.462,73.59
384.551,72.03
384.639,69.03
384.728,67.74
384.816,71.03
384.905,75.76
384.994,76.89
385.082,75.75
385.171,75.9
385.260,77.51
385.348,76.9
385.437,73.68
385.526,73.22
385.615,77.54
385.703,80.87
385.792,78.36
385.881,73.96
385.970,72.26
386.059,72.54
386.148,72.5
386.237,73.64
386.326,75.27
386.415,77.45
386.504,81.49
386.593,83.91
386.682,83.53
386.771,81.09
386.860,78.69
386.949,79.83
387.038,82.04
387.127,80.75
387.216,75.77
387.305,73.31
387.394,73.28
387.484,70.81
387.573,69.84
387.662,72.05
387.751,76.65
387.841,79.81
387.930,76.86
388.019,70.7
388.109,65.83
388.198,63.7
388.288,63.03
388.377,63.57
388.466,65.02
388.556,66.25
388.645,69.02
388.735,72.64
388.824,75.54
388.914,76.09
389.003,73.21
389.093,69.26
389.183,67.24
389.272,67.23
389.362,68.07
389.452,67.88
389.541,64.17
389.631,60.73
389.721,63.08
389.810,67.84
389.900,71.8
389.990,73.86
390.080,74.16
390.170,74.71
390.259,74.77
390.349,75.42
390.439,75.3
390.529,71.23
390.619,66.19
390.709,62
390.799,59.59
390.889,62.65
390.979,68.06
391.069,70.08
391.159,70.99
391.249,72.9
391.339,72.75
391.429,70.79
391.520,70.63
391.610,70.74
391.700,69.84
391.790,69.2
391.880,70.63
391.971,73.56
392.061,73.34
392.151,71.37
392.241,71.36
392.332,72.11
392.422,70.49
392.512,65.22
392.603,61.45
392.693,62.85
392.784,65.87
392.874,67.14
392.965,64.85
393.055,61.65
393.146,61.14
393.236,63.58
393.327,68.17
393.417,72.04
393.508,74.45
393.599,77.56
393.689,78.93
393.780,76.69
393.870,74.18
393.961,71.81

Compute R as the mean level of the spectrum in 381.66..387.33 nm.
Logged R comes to 75.1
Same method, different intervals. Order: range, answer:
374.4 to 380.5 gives 73.9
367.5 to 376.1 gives 79.3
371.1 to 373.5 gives 96.7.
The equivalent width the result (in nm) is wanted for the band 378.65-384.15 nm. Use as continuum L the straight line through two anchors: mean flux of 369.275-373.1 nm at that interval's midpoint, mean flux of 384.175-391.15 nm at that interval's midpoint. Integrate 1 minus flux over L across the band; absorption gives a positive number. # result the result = 0.42 nm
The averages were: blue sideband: 85.4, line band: 71.5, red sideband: 72.6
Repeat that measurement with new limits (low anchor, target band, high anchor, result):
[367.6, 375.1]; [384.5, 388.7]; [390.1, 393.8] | -0.11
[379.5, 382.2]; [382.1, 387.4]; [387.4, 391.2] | -0.40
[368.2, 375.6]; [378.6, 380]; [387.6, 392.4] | 0.12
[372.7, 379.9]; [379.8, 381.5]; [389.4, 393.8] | 0.13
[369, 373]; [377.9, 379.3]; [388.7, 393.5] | 0.08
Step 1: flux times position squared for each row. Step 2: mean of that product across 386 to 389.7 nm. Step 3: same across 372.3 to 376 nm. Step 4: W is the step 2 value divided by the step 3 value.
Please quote 0.9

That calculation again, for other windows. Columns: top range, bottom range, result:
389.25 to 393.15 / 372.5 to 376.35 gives 0.86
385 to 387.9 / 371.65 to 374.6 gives 0.89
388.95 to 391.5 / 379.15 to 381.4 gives 1.05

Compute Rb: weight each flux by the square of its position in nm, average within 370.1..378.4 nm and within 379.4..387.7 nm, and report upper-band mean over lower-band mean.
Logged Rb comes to 0.95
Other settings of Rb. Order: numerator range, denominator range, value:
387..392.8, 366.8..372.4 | 1.07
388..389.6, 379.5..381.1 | 1.03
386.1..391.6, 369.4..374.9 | 0.95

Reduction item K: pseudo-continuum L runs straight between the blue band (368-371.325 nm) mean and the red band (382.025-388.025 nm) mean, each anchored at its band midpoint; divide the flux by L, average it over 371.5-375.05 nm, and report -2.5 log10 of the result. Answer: -0.24 mag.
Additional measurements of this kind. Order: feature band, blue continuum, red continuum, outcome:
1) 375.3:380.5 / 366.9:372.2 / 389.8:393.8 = -0.036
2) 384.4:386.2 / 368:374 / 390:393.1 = -0.021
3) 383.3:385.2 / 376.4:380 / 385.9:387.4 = 0.041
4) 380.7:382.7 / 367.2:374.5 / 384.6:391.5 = 0.027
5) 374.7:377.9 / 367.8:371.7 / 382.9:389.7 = -0.064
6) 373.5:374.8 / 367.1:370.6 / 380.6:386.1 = -0.021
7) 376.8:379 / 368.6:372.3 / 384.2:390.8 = -0.035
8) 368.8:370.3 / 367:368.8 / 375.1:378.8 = 0.058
